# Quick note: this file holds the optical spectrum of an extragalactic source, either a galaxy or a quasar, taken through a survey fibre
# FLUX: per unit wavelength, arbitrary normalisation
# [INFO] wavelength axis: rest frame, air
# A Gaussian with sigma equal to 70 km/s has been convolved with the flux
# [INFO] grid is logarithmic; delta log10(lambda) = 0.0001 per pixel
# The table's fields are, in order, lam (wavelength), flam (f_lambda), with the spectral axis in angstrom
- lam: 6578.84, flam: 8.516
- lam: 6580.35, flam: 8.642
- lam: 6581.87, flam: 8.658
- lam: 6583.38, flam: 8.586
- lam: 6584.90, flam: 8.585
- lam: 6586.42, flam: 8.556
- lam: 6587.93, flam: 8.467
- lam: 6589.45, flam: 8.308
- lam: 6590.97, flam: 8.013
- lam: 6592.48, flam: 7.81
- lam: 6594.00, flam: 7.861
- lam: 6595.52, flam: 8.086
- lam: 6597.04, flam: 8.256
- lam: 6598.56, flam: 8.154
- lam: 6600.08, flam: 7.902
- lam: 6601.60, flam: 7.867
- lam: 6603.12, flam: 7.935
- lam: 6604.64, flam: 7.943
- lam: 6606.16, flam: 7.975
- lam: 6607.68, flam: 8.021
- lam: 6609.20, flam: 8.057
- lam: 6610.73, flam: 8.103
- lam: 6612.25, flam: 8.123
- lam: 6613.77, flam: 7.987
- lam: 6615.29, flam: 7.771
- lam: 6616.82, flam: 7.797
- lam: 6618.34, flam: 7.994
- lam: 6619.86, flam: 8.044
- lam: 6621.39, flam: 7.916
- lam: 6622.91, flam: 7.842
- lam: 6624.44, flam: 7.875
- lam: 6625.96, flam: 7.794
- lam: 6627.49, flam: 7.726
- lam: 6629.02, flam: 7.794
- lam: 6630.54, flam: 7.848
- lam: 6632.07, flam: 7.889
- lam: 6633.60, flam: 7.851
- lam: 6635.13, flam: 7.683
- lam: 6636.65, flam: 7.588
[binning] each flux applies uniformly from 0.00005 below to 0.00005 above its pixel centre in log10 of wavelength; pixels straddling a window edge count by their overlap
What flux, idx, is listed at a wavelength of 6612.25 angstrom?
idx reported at 8.123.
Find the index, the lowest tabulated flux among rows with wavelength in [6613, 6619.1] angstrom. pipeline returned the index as 7.771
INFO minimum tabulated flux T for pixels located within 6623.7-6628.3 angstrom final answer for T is 7.726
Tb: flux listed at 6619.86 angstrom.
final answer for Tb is 8.044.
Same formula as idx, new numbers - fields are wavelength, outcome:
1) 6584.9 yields 8.585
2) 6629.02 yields 7.794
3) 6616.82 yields 7.797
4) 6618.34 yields 7.994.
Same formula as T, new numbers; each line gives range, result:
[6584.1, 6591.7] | 8.013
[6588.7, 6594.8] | 7.81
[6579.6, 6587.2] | 8.556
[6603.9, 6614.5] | 7.943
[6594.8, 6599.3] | 8.086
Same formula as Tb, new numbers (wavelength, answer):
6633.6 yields 7.851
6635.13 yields 7.683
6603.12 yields 7.935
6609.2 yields 8.057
